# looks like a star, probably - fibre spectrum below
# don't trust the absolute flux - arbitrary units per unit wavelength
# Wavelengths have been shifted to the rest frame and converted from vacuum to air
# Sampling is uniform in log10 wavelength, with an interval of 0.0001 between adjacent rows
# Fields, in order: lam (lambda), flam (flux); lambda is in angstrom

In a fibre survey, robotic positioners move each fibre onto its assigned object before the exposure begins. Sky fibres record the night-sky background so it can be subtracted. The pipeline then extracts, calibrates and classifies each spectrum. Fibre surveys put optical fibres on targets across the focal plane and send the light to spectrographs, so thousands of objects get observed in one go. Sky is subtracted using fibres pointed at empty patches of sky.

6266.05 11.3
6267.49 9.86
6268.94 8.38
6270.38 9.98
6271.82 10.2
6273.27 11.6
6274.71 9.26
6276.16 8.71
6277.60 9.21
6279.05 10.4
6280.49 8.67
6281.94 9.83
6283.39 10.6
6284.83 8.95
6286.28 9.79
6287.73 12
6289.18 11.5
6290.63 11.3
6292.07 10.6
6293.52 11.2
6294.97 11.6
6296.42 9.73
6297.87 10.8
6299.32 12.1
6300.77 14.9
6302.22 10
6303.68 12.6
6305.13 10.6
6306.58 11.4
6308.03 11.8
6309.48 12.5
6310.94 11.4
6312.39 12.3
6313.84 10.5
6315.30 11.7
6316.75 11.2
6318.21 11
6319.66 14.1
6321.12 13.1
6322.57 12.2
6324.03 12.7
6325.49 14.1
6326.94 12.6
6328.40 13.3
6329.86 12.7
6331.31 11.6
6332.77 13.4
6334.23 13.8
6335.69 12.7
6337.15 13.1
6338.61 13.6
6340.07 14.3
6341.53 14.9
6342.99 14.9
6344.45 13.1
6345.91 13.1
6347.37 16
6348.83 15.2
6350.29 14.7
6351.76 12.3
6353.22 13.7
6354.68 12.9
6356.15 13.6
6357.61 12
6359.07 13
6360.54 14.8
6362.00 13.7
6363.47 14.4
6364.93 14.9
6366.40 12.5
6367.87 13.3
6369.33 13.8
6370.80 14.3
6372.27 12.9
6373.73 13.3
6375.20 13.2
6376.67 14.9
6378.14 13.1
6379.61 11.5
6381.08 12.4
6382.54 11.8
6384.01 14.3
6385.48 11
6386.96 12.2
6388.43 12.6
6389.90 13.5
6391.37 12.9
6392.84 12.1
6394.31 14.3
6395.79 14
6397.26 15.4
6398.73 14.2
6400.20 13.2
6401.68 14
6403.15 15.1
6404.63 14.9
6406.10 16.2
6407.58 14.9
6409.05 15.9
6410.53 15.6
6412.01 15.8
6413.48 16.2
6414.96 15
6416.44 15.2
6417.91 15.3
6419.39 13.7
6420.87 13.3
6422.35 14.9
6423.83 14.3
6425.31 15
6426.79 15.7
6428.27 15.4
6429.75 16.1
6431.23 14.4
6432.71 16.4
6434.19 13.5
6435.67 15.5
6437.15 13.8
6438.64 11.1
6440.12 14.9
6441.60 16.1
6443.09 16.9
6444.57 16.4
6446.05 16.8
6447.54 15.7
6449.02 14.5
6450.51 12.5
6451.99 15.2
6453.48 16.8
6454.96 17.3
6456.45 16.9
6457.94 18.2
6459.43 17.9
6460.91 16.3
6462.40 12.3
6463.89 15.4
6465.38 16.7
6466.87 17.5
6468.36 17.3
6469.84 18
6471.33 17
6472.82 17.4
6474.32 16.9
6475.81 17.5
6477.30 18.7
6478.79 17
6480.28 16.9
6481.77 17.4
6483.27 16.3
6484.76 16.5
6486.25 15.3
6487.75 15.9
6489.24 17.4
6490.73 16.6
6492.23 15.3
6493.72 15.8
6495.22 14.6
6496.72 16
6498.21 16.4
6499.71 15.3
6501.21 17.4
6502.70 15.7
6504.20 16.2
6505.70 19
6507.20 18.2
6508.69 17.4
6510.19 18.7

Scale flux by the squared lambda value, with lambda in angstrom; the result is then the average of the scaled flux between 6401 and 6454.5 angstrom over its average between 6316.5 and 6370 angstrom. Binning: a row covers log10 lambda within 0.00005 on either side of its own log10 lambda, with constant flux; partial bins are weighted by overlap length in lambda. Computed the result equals 1.15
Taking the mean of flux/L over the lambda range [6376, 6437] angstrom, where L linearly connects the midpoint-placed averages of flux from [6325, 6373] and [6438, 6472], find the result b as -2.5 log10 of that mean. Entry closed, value 0.048 mag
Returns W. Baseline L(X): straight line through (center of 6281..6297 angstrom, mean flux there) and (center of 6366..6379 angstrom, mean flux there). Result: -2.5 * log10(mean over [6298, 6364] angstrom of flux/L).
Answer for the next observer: -0.08 mag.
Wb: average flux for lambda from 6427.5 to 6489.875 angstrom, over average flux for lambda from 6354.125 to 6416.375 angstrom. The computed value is 1.16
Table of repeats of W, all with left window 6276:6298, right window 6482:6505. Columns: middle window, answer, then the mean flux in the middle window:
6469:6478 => -0.14 mag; 17.6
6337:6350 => -0.20 mag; 14.3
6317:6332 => -0.12 mag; 12.7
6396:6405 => -0.07 mag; 14.4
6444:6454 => -0.04 mag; 15.4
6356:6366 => -0.11 mag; 13.7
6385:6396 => 0.03 mag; 12.8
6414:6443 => -0.04 mag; 14.8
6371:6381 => -0.03 mag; 13.2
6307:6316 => -0.06 mag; 11.7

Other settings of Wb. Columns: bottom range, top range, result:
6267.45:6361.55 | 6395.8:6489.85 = 1.31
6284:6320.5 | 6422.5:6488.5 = 1.40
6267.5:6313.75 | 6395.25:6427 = 1.38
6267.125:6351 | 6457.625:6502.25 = 1.40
